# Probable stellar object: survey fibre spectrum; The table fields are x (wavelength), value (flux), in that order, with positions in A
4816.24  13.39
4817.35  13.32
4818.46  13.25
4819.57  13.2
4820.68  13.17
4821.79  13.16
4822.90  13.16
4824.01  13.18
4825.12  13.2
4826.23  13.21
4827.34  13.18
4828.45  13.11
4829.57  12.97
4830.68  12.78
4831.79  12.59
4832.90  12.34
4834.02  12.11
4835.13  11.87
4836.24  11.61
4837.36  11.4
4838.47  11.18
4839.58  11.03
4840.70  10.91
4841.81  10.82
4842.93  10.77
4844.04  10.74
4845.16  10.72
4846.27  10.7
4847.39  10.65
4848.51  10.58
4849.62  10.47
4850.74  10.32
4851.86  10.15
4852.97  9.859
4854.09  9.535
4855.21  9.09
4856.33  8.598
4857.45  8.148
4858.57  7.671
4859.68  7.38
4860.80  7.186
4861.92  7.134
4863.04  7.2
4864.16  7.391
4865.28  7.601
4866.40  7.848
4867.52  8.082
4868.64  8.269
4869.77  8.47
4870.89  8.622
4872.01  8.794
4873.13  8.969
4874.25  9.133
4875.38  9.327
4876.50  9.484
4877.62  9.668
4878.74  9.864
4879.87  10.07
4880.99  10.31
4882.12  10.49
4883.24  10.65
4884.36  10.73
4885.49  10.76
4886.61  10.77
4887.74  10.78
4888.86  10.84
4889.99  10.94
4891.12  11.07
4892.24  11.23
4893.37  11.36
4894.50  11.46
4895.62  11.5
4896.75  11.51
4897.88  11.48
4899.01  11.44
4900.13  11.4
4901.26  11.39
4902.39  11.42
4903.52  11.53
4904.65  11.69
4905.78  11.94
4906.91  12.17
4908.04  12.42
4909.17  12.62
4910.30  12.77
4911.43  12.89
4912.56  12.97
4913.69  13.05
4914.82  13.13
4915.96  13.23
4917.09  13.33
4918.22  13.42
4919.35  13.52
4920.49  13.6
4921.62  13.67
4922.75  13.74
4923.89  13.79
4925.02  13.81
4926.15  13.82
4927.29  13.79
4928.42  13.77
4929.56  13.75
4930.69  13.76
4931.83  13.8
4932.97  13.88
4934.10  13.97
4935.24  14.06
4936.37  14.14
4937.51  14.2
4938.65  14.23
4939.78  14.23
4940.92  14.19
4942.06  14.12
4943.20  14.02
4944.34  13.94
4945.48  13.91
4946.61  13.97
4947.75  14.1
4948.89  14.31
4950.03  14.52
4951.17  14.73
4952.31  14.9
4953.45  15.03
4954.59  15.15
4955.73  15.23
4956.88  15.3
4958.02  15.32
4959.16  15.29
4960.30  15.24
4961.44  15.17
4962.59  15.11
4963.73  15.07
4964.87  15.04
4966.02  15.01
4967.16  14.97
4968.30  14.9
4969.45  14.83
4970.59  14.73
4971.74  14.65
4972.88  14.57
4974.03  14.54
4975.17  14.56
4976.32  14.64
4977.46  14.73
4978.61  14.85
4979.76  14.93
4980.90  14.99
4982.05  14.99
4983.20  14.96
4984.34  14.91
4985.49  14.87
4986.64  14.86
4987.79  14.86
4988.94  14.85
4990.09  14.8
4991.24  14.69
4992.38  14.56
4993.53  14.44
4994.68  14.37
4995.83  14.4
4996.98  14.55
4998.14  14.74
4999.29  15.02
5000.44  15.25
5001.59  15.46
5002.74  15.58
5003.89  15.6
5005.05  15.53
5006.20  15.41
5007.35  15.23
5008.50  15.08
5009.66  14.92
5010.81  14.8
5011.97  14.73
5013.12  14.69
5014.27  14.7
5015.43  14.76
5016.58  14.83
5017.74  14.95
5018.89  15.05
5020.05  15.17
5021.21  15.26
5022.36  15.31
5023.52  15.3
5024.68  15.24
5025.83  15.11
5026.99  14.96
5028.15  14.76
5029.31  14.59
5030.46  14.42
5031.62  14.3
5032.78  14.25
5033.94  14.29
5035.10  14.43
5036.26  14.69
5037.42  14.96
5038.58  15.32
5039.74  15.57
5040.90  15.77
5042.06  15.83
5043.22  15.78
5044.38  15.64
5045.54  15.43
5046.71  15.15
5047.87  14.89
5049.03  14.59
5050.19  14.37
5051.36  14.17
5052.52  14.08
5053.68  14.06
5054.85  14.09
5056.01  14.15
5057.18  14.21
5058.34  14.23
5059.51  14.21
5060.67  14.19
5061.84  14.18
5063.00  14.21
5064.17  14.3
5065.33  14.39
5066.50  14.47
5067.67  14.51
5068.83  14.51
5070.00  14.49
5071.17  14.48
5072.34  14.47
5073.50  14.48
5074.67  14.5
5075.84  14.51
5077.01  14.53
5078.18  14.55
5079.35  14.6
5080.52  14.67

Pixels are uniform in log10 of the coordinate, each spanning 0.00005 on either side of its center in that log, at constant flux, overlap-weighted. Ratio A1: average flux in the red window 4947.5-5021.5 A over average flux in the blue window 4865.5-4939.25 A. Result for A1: 1.3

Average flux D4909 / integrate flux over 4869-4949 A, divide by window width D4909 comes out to 12.2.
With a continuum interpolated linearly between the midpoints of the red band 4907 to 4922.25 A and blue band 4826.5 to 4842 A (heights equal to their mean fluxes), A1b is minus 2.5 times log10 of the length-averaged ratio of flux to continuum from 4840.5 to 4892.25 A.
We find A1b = 0.29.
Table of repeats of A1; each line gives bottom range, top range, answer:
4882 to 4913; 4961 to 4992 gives 1.29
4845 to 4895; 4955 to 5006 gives 1.57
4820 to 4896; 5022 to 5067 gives 1.41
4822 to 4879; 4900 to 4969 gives 1.36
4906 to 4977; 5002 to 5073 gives 1.05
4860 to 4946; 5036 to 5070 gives 1.26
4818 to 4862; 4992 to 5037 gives 1.34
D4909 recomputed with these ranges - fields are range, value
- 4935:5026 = 14.8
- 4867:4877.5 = 8.83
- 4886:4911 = 11.5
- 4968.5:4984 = 14.8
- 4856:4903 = 9.69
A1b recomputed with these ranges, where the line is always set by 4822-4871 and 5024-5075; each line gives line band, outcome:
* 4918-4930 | -0.145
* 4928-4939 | -0.146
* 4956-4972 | -0.172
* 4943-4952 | -0.141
